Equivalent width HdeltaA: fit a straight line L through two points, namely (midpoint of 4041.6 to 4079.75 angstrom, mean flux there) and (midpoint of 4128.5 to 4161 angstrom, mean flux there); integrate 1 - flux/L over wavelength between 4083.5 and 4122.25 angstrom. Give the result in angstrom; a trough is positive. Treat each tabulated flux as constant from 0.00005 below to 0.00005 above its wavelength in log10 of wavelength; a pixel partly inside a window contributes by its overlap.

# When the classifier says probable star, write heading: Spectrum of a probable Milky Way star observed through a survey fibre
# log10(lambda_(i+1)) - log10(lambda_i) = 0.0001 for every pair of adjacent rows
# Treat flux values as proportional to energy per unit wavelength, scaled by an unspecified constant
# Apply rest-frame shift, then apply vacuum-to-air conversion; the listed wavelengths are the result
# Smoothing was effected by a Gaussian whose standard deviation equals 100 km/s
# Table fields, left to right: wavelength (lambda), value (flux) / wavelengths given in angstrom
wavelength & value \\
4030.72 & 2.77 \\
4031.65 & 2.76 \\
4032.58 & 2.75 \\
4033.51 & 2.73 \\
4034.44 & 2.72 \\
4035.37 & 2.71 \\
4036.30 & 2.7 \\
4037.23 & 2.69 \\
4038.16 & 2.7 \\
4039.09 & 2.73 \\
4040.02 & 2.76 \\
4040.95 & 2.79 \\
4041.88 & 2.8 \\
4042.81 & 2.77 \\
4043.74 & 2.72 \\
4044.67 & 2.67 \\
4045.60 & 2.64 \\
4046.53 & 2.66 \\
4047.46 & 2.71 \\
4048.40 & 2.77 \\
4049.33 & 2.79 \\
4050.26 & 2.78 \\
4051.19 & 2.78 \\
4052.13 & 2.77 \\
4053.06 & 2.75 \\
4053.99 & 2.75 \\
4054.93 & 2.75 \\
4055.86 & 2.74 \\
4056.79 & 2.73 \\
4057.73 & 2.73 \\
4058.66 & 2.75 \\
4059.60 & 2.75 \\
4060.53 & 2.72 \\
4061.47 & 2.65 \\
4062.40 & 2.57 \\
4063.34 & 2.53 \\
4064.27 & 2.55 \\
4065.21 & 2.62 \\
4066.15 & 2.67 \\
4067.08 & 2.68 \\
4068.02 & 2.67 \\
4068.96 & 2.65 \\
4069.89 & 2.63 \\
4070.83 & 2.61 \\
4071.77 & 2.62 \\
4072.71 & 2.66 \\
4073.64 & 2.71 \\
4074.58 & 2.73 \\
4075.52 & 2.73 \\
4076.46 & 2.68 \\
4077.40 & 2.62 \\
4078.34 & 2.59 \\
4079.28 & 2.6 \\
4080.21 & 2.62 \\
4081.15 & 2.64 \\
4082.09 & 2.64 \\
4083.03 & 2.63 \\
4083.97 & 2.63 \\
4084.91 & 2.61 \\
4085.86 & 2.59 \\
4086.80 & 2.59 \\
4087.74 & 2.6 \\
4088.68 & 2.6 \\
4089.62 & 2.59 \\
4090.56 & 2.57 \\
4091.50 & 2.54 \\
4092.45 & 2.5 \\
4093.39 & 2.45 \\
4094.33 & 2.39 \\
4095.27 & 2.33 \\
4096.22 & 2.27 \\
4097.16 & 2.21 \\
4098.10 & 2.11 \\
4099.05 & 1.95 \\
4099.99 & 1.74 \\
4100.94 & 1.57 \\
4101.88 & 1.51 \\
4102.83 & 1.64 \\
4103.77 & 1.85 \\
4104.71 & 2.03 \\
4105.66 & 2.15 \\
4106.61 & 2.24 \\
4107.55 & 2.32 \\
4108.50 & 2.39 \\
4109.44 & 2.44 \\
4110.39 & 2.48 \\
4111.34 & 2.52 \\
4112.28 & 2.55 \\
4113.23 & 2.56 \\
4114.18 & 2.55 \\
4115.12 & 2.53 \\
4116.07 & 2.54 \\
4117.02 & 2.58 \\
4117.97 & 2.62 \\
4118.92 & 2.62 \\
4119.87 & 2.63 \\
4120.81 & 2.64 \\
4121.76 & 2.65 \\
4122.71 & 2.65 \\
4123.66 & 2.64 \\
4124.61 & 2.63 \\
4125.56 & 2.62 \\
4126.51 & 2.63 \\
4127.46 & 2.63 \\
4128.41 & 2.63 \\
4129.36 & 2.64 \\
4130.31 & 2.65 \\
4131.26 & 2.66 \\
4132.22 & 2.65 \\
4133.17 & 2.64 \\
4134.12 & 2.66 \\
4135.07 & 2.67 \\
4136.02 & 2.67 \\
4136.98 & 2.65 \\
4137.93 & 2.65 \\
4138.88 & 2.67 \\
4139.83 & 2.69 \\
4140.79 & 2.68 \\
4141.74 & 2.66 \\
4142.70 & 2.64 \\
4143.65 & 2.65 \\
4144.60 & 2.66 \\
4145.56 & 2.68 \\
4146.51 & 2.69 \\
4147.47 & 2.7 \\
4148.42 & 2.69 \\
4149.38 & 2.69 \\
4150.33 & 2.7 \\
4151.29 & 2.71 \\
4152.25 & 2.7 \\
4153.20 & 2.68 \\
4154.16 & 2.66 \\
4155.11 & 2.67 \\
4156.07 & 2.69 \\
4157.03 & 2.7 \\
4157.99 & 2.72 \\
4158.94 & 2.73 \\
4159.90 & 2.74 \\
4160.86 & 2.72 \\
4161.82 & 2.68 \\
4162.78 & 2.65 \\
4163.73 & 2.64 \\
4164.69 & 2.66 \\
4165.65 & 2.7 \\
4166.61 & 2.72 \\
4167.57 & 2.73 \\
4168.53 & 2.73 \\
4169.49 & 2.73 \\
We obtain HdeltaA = 4.6 angstrom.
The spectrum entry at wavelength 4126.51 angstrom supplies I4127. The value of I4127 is 2.63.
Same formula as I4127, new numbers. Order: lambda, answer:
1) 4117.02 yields 2.58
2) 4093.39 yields 2.45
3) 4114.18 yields 2.55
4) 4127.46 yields 2.63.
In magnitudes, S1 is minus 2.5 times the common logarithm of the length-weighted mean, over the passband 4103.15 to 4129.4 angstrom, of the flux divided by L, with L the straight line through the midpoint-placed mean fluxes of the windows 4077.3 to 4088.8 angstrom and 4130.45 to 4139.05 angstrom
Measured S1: 0.06 mag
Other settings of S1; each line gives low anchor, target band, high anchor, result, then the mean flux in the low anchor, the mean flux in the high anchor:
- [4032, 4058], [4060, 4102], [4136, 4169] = 0.09 mag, 2.74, 2.69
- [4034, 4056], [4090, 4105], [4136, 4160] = 0.27 mag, 2.74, 2.68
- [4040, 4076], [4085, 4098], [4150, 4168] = 0.10 mag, 2.7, 2.69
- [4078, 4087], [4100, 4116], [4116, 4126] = 0.19 mag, 2.62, 2.62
